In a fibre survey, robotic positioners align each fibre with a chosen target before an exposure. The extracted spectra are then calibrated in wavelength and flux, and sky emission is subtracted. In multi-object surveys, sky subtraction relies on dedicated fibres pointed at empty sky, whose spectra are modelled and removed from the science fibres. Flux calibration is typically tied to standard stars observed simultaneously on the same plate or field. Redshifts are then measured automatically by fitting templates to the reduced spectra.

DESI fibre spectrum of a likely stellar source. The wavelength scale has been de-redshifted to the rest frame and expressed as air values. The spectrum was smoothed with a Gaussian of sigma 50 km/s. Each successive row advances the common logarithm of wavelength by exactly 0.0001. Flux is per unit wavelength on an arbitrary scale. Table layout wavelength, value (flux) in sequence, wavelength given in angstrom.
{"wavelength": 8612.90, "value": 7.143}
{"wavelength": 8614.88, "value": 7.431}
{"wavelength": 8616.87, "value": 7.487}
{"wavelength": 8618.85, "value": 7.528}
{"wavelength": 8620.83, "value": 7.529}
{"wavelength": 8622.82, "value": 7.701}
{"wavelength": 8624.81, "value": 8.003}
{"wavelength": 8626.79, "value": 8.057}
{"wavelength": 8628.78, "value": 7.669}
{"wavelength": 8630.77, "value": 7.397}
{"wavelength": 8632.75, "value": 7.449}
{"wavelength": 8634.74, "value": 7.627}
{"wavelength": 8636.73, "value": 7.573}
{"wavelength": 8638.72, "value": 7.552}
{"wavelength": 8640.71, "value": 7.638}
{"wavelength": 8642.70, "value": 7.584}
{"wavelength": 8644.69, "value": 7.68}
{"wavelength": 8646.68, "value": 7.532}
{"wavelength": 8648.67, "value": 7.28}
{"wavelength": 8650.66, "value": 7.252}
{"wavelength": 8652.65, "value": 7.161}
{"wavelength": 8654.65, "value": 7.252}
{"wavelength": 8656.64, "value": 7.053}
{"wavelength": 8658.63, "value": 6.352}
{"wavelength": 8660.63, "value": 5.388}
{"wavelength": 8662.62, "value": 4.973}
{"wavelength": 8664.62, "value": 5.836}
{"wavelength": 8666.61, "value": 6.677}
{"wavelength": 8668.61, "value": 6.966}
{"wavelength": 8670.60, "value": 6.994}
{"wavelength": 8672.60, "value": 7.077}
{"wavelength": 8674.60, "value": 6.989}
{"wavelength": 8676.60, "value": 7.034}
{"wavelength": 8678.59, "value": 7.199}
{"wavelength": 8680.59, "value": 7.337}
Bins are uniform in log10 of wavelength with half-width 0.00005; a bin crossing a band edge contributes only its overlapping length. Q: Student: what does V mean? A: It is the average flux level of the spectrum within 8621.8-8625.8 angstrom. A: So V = 7.84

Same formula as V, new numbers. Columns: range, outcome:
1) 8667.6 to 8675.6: 7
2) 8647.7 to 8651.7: 7.27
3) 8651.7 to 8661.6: 6.64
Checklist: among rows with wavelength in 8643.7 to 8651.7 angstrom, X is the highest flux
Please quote 7.68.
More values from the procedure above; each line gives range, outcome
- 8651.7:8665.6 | 7.252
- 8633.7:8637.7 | 7.627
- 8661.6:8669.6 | 6.966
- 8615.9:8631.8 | 8.057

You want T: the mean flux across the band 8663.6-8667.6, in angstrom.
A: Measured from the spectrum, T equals 6.25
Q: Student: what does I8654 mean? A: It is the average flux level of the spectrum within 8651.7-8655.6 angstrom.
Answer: 7.19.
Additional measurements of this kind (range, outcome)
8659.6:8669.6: 5.97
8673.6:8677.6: 7.02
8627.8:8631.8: 7.54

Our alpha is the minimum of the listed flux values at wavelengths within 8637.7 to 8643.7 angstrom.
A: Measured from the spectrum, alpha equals 7.552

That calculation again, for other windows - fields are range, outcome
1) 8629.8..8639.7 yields 7.397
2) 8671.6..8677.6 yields 6.989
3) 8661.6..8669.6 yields 4.973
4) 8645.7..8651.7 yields 7.252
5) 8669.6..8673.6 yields 6.994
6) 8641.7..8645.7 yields 7.584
